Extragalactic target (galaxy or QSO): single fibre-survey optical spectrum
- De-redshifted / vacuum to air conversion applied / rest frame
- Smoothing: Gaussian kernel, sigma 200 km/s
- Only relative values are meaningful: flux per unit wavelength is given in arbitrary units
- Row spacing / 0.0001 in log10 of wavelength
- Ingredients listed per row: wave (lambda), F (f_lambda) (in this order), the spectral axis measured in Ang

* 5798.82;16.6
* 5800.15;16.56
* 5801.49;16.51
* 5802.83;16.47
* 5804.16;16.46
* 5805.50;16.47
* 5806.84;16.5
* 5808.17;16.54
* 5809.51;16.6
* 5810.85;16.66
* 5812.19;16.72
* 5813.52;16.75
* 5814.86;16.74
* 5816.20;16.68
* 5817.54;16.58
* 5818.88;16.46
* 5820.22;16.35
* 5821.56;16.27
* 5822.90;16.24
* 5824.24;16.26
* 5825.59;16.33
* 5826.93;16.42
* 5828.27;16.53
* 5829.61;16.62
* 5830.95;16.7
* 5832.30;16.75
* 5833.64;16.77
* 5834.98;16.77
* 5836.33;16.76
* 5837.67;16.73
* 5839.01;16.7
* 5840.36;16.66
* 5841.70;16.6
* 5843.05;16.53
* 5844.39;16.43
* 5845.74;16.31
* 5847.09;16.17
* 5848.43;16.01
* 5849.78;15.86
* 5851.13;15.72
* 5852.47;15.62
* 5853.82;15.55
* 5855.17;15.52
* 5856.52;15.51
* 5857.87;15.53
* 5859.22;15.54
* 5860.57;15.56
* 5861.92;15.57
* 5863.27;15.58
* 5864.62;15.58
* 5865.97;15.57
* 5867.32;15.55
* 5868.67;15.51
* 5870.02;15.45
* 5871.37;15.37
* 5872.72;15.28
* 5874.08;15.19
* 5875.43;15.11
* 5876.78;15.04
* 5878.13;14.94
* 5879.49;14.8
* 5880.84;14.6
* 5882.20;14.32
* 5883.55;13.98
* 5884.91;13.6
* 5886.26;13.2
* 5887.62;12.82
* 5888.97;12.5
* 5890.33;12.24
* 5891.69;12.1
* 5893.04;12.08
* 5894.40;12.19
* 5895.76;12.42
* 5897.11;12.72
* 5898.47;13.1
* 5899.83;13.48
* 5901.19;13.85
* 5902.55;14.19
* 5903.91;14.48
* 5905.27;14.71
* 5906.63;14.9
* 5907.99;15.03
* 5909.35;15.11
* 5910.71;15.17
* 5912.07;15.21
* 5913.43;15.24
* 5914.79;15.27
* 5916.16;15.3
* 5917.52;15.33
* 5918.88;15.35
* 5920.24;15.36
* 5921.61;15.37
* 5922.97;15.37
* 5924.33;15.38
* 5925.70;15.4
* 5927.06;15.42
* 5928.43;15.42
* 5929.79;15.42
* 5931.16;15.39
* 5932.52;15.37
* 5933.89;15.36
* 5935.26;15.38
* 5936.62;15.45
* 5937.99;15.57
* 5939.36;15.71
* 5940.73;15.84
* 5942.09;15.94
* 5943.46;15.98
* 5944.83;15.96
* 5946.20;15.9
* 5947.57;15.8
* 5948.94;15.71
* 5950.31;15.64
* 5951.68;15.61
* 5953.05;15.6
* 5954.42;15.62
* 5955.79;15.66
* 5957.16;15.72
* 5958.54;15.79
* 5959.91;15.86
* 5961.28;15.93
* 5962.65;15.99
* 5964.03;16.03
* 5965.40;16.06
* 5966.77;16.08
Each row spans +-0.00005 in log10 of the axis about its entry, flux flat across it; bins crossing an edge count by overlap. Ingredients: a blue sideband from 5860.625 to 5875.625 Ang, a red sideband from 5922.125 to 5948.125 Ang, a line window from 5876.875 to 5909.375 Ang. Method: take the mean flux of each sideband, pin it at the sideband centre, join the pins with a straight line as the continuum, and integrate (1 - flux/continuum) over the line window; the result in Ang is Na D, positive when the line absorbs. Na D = 3.91 Ang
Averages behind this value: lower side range 15.5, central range 13.6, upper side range 15.6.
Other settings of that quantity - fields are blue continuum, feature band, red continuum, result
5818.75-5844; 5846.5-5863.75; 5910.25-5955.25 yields 0.7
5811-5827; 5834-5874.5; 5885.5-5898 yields -3.8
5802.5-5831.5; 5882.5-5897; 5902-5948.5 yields 2.8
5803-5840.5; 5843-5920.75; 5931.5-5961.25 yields 6.8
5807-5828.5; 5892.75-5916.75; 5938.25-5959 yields 2.8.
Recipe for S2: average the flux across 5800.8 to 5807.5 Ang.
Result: 16.5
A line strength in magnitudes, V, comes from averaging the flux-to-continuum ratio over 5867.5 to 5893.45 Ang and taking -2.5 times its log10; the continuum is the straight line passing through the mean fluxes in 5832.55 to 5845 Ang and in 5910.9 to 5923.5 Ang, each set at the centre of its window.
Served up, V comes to 0.13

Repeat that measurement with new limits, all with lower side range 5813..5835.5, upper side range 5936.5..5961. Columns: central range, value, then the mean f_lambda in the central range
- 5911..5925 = 0.04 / 15.3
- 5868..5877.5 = 0.06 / 15.3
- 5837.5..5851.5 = 0.01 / 16.3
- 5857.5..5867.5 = 0.05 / 15.6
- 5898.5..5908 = 0.13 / 14.2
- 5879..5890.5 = 0.19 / 13.6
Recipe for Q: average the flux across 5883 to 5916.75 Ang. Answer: 13.8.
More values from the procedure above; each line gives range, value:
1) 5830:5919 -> 15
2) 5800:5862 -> 16.3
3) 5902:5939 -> 15.2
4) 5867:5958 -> 14.8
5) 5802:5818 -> 16.6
